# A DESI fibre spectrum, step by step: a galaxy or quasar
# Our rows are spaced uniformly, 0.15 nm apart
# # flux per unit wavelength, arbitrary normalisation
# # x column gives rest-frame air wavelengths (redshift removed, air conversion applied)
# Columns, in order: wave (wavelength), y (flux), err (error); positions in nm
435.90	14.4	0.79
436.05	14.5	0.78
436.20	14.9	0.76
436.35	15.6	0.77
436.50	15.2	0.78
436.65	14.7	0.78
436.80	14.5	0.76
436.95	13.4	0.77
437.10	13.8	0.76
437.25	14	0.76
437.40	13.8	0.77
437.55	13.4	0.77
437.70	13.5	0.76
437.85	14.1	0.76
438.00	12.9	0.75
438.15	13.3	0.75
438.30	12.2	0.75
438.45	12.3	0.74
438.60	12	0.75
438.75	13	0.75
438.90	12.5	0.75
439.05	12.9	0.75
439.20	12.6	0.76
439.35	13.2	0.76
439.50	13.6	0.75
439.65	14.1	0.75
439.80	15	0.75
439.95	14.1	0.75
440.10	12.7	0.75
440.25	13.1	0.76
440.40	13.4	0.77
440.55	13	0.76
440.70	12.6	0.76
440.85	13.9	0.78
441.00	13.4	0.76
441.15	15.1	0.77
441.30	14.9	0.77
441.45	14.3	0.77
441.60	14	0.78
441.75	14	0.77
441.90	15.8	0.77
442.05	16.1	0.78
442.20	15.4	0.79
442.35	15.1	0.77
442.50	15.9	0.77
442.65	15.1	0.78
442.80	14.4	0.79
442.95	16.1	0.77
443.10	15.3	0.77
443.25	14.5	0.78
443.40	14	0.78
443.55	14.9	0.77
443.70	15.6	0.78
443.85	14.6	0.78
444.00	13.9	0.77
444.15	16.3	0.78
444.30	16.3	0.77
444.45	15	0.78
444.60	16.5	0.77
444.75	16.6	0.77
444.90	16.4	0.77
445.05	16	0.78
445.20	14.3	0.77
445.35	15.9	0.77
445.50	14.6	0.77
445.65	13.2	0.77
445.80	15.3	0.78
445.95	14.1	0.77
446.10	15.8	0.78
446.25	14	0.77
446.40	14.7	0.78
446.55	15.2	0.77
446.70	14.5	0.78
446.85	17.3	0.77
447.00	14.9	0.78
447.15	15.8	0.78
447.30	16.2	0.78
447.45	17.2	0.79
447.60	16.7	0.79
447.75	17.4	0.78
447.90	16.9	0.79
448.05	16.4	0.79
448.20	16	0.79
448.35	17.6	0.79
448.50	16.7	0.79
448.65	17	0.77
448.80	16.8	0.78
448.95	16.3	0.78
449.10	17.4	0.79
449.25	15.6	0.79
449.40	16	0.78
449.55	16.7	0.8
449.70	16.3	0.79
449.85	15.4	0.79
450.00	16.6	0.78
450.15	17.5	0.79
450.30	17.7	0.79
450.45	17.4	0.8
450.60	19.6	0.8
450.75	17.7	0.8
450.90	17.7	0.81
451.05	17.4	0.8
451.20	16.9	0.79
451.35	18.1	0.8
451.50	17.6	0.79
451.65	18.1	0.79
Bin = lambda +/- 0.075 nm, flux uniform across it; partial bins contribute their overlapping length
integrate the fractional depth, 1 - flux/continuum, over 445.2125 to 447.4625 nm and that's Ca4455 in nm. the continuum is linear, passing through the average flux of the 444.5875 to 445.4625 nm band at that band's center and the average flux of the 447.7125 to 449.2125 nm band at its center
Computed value 0.15 nm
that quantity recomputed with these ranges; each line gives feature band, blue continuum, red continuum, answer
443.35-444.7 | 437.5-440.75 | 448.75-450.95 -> -0.034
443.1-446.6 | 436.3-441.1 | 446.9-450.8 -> 0.077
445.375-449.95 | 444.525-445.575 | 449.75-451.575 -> 0.170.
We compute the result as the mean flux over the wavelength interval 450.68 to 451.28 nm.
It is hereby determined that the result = 17.4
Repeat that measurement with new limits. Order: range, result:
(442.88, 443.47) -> 15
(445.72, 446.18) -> 15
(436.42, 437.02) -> 14.5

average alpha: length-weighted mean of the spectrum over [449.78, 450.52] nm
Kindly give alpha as 16.9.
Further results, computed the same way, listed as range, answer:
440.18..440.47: 13.3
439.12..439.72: 13.4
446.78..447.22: 16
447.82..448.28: 16.5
